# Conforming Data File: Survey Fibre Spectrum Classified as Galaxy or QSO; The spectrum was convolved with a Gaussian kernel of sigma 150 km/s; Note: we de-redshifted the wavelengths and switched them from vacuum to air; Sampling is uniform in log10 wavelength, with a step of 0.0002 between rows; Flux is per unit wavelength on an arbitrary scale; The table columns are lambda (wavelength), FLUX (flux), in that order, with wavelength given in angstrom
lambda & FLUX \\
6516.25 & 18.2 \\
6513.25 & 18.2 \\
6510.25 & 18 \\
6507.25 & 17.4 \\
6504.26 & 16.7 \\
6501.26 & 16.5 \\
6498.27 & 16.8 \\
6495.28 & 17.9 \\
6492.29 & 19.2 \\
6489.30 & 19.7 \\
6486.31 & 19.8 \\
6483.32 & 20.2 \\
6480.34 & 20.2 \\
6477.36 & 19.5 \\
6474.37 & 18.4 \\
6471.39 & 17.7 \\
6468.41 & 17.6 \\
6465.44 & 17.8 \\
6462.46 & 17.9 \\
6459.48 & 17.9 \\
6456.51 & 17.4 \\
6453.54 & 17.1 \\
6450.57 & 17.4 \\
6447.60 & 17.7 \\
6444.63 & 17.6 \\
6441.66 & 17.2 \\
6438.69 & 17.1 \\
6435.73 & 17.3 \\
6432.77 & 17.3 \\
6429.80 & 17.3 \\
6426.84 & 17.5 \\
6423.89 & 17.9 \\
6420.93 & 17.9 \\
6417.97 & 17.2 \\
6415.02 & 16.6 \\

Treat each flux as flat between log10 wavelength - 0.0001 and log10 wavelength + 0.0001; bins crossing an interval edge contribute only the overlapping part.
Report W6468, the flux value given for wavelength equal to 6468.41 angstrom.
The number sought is 17.6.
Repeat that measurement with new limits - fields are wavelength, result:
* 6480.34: 20.2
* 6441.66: 17.2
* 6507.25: 17.4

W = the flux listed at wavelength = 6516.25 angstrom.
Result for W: 18.2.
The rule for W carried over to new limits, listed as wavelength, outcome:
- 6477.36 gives 19.5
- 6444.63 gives 17.6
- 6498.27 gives 16.8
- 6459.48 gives 17.9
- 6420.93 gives 17.9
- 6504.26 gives 16.7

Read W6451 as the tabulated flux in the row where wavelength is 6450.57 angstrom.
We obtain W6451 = 17.4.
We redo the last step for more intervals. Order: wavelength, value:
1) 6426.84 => 17.5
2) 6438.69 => 17.1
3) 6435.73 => 17.3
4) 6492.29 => 19.2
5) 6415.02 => 16.6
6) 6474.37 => 18.4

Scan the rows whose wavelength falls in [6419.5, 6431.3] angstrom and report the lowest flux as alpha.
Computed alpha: 17.3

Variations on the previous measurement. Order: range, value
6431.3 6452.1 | 17.1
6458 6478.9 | 17.6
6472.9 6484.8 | 18.4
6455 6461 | 17.4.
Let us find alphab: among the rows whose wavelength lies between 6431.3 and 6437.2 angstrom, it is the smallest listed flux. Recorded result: 17.3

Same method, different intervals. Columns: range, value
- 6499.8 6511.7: 16.5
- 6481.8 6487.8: 19.8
